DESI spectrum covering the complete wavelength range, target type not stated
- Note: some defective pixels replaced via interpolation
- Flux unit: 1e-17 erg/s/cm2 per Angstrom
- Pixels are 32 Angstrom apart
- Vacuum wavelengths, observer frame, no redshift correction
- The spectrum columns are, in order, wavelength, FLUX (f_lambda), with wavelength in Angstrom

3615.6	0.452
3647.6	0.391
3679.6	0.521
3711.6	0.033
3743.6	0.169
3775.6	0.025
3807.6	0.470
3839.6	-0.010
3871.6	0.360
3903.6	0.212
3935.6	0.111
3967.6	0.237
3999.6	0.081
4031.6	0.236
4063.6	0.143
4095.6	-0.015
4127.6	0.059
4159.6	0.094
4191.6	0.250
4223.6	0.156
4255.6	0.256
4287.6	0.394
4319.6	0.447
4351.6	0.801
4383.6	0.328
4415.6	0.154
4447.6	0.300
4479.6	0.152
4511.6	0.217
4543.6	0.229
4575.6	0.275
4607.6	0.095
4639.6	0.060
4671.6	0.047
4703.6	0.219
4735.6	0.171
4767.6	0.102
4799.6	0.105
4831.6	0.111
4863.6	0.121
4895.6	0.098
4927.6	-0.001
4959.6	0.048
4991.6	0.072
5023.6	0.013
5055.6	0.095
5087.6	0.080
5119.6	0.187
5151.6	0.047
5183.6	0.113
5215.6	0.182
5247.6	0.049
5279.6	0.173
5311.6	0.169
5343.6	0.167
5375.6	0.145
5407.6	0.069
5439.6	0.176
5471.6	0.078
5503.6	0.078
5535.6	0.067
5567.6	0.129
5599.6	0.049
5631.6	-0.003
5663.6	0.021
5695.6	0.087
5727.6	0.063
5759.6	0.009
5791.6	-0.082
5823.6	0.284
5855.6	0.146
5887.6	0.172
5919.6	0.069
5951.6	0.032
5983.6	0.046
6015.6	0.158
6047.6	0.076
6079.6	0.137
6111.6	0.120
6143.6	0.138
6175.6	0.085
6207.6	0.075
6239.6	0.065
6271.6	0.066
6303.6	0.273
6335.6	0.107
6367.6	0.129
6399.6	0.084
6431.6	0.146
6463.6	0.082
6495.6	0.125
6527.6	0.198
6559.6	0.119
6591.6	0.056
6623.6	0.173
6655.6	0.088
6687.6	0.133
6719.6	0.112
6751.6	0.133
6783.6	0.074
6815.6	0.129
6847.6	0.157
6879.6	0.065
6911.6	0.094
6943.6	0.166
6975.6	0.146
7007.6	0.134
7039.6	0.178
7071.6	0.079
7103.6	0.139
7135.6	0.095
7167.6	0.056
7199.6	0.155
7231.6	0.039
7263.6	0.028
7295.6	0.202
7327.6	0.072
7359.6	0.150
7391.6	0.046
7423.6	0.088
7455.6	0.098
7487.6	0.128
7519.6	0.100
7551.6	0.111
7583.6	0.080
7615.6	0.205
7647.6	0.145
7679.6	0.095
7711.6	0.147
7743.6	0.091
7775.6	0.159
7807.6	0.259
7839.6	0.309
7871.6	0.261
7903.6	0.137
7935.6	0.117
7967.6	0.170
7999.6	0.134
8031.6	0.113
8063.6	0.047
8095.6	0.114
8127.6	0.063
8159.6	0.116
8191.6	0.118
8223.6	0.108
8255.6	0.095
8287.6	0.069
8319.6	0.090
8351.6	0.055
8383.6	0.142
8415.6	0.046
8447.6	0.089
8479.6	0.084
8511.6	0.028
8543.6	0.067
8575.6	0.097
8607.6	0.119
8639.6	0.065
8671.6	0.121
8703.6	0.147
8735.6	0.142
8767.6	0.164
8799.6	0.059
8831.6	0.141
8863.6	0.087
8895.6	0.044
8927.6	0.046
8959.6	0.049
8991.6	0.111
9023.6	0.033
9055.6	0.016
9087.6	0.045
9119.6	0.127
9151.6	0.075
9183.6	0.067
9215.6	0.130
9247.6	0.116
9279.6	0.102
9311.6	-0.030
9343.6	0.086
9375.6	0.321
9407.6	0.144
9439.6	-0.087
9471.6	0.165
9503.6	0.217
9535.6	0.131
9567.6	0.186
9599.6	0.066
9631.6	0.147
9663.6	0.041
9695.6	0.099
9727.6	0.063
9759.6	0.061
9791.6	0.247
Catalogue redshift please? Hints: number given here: 1.80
